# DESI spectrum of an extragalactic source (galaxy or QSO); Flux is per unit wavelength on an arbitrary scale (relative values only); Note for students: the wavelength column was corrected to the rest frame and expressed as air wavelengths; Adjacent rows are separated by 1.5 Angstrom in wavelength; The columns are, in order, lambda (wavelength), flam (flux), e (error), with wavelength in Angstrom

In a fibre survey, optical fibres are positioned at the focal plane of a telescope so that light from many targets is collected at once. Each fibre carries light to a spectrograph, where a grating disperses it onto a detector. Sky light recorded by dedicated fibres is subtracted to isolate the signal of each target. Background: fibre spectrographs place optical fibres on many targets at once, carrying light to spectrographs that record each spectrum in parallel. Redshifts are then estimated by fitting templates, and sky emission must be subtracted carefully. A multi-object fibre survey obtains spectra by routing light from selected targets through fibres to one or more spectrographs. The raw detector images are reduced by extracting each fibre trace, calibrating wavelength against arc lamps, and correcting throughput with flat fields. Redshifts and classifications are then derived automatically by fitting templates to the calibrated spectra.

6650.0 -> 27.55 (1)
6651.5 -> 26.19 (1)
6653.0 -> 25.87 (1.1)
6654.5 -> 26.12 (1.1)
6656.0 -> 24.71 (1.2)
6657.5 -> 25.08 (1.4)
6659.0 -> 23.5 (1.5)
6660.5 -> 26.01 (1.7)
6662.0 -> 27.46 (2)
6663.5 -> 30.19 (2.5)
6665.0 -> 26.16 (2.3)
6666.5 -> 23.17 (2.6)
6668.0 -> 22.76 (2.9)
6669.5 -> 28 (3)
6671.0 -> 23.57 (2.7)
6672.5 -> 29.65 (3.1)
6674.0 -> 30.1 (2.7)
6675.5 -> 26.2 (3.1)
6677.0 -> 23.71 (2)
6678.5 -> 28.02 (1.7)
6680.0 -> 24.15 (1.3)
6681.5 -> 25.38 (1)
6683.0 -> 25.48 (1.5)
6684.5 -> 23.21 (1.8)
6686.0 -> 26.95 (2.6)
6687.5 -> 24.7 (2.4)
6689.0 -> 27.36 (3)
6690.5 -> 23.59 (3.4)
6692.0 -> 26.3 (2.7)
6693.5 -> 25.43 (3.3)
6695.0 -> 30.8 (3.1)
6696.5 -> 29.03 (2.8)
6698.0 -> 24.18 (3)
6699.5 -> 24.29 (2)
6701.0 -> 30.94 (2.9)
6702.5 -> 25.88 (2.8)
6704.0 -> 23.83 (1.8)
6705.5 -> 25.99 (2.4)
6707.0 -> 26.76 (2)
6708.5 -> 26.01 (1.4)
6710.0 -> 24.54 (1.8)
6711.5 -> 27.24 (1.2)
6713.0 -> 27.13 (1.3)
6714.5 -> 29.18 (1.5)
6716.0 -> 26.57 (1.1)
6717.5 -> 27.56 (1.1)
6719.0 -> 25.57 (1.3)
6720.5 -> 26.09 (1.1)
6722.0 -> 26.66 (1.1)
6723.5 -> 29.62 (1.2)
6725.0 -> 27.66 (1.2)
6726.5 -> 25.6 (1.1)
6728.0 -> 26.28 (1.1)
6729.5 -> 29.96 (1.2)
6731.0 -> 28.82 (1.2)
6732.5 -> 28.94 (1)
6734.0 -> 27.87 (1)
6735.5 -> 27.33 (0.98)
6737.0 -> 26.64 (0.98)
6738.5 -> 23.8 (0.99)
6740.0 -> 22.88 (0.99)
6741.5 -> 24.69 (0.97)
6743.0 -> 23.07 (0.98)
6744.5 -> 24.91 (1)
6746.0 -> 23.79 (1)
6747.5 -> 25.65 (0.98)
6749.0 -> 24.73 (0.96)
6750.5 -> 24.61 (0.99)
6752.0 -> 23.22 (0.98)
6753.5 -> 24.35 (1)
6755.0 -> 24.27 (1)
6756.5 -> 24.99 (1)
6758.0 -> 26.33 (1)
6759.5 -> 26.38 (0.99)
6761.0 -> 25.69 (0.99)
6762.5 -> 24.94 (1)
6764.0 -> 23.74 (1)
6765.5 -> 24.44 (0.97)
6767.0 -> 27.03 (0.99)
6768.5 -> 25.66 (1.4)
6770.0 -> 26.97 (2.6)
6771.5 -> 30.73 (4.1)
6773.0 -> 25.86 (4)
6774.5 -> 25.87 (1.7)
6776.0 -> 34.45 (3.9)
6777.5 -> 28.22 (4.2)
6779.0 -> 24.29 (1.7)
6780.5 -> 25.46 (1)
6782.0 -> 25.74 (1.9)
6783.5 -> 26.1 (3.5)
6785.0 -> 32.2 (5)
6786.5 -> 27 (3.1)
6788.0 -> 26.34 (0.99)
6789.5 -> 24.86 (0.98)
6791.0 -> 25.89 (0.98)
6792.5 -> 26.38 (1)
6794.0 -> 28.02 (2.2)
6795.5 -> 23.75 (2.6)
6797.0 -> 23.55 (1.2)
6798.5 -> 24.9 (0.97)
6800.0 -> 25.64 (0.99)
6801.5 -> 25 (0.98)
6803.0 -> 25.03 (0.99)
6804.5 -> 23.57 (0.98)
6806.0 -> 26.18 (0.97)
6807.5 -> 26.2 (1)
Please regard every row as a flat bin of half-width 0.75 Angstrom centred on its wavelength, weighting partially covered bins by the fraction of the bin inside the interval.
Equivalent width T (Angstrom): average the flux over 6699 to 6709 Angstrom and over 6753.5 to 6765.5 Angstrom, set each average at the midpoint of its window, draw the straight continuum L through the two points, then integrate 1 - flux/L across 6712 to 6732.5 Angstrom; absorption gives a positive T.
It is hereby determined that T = -1.3 Angstrom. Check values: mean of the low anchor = 26.3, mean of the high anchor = 25.1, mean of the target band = 27.5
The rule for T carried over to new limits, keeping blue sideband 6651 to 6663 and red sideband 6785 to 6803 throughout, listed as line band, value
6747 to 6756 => 0.5 Angstrom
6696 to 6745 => -1.5 Angstrom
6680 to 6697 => -0.2 Angstrom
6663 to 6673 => -0.1 Angstrom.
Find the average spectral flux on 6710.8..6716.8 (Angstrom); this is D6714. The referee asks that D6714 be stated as 27.5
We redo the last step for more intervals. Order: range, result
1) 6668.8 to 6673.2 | 27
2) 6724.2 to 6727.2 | 26.7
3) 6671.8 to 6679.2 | 27.5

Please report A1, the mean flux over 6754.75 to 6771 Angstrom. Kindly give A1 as 25.6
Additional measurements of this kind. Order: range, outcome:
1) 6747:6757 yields 24.5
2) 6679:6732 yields 26.6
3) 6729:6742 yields 26.7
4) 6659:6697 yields 26.2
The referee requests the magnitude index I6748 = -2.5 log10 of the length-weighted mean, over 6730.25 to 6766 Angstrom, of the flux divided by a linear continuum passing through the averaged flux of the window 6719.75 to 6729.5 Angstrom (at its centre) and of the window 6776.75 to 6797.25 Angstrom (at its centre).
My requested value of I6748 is 0.07 mag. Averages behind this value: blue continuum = 27.2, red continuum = 26.3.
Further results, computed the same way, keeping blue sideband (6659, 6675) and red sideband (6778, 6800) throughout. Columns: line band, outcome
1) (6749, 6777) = 0.00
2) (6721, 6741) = -0.03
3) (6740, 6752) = 0.08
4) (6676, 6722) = 0.01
